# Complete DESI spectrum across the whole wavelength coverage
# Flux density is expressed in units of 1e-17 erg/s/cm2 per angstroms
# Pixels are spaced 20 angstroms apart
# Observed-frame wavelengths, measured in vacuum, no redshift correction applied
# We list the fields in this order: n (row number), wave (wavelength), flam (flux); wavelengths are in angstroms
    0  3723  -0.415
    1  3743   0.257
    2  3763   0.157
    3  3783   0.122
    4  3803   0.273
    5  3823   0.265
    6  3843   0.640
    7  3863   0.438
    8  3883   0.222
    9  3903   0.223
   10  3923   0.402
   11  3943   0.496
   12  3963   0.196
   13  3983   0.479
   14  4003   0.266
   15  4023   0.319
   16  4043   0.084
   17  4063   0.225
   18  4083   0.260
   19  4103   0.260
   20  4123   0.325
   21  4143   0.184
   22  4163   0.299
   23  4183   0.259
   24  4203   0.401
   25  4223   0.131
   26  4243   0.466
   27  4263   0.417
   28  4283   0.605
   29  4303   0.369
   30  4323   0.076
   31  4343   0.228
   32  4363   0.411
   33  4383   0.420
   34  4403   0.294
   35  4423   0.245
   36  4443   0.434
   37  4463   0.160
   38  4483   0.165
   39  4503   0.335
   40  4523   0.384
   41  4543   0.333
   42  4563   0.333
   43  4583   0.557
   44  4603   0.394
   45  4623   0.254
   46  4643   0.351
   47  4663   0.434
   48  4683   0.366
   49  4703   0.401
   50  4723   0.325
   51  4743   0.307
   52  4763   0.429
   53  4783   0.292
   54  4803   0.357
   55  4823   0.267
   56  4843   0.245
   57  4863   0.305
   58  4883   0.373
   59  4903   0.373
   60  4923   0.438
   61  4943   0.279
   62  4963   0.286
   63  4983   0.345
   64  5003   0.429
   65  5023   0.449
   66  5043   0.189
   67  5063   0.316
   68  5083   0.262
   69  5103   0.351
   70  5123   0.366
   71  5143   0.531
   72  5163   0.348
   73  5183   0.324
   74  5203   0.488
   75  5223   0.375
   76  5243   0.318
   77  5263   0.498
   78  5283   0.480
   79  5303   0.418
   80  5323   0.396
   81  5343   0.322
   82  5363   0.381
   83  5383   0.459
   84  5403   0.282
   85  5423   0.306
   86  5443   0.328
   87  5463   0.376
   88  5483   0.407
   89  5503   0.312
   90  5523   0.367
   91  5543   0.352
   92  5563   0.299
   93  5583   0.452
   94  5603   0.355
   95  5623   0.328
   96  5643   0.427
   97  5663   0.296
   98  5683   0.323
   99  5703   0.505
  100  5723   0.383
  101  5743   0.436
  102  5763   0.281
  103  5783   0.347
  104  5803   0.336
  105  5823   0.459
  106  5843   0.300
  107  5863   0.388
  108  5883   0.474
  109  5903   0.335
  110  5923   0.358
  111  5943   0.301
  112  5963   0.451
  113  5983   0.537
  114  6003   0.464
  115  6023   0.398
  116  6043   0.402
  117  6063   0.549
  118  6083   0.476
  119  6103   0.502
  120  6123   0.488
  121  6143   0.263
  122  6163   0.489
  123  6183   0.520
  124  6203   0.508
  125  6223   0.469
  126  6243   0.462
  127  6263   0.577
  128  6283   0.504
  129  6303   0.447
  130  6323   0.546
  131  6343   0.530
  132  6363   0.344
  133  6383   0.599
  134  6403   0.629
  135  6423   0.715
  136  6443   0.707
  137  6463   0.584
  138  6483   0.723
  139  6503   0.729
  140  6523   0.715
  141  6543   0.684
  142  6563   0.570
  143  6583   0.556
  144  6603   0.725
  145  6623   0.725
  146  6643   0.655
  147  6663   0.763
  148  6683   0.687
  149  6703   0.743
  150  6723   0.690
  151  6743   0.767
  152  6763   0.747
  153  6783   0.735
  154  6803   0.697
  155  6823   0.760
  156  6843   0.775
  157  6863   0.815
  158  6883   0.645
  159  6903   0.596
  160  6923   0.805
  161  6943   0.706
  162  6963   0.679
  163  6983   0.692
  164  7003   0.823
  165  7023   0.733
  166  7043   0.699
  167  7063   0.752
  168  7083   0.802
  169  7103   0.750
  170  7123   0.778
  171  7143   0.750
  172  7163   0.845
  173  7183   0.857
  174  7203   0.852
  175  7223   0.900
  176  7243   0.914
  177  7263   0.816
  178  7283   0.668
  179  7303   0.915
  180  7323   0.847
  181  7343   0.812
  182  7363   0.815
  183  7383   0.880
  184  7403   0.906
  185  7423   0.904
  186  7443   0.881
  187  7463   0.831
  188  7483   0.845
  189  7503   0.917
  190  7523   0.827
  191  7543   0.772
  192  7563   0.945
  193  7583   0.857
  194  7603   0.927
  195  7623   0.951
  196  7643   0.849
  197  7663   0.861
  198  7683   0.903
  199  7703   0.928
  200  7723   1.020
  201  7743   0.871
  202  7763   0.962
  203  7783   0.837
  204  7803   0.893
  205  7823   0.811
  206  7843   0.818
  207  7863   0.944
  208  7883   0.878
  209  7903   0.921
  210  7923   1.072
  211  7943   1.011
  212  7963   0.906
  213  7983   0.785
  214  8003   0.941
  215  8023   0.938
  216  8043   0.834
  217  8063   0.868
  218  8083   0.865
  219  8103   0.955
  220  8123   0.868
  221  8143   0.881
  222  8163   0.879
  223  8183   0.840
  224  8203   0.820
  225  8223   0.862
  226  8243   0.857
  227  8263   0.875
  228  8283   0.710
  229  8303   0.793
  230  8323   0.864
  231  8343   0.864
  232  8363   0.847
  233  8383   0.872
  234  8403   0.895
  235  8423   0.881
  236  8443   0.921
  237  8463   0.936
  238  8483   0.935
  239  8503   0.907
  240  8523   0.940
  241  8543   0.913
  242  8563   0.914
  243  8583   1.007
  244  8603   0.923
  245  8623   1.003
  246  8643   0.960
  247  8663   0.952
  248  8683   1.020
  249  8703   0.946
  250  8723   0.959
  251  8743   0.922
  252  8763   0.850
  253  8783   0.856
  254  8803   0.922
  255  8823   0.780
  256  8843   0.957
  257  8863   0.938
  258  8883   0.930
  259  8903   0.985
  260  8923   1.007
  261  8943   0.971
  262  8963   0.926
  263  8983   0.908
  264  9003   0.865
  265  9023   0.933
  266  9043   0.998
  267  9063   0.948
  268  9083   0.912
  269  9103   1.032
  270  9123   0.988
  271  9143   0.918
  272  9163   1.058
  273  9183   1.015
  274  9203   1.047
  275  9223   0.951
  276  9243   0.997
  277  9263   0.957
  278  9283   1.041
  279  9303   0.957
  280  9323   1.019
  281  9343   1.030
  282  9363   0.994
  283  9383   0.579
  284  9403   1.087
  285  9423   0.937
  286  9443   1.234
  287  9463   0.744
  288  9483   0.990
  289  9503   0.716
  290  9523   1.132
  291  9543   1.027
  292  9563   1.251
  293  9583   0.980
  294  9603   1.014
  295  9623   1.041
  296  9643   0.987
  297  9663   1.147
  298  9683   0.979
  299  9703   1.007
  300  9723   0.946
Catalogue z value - 0.603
